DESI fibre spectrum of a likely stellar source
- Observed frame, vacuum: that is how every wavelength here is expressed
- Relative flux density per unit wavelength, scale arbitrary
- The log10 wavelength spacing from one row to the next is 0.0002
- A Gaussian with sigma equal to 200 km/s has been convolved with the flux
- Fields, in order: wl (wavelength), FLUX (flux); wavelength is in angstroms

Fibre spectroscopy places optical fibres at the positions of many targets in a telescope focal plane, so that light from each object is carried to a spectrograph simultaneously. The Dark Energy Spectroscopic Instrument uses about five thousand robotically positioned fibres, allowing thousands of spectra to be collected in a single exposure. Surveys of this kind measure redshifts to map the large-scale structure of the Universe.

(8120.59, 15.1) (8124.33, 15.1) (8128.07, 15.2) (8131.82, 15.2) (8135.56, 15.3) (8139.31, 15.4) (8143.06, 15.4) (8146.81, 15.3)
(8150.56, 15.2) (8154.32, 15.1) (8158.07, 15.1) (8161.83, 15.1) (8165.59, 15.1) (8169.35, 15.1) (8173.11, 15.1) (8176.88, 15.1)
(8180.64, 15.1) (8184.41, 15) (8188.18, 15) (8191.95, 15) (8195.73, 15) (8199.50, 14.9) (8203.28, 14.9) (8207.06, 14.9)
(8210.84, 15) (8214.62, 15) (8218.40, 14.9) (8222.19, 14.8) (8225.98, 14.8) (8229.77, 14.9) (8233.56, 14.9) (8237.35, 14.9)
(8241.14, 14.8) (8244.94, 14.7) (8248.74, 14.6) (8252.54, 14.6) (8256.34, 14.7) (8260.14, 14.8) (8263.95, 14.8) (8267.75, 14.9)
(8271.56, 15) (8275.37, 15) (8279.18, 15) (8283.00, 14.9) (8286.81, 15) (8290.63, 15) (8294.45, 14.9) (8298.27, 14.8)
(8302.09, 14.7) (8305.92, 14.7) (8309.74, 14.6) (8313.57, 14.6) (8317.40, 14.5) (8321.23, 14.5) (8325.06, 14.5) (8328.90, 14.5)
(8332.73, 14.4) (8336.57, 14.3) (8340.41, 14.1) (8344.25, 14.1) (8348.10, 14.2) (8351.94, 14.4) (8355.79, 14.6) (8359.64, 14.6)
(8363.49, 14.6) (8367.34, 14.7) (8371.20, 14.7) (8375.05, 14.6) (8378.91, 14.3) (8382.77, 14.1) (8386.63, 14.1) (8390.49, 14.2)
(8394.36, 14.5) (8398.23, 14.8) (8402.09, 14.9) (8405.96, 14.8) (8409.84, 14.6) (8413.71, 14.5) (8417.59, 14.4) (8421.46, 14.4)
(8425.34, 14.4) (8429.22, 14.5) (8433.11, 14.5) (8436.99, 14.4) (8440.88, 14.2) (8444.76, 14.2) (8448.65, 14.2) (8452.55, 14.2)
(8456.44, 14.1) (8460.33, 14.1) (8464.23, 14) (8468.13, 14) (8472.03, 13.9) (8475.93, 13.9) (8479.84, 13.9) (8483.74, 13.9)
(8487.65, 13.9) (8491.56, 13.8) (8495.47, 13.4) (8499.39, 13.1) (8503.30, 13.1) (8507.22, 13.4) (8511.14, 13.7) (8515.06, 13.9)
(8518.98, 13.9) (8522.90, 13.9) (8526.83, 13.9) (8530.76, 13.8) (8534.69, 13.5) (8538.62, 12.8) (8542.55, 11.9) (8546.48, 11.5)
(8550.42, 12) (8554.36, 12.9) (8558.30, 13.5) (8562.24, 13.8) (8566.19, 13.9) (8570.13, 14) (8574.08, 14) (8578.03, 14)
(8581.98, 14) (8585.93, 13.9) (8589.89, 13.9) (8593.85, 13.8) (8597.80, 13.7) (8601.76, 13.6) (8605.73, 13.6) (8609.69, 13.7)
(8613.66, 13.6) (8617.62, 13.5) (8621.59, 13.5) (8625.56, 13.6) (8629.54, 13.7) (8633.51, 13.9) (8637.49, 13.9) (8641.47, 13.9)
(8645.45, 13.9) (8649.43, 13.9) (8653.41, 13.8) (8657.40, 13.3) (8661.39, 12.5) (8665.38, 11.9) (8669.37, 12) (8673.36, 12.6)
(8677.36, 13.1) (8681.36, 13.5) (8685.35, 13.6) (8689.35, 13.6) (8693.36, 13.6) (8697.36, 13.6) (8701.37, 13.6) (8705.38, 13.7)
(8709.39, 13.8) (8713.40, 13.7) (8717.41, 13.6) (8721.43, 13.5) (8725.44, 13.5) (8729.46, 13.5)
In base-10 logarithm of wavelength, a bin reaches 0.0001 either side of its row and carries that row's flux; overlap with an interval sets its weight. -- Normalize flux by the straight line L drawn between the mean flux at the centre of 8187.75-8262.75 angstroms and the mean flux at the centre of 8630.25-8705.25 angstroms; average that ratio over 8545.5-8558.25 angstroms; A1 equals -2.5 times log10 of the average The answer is 0.113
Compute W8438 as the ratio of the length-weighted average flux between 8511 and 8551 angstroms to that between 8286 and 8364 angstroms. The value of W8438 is 0.91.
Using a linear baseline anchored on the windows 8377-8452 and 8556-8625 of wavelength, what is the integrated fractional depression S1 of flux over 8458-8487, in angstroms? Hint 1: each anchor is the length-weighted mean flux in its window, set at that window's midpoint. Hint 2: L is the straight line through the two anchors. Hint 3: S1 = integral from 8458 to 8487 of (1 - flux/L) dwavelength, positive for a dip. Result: 0.5 angstroms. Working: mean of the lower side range 14.4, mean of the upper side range 13.8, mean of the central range 14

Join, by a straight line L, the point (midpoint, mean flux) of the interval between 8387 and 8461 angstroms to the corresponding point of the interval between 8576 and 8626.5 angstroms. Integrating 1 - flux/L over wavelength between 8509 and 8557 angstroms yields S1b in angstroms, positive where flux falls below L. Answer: 2.91 angstroms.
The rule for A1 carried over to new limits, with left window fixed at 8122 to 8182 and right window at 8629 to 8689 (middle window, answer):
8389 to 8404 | -0.025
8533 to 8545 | 0.088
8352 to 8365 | -0.011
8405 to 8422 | -0.024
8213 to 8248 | 0.003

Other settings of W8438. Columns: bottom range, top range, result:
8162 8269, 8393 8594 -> 0.93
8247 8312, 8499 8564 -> 0.89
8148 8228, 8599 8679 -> 0.89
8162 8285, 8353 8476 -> 0.96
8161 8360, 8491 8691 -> 0.91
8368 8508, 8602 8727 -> 0.95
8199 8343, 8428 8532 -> 0.94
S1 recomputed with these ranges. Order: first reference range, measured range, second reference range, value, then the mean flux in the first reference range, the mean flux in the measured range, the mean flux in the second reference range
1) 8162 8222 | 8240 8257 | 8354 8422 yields 0.2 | 15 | 14.7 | 14.5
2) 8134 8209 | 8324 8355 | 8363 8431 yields 0.7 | 15.1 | 14.3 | 14.5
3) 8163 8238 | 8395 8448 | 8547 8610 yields -1.2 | 15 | 14.5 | 13.6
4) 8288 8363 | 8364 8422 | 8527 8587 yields -1.4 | 14.5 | 14.5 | 13.3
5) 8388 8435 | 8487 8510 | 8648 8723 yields 1.2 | 14.5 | 13.4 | 13.3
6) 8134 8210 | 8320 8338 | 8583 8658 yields 0.2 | 15.1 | 14.4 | 13.7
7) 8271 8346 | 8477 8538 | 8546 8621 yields 0.9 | 14.6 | 13.7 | 13.6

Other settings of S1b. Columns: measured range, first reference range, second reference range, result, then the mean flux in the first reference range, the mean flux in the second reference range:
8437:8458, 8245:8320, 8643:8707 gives -0.1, 14.8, 13.3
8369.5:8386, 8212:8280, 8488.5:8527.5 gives -0.2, 14.8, 13.6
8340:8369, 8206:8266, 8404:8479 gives 0.2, 14.8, 14.3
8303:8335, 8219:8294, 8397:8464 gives 0.3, 14.8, 14.4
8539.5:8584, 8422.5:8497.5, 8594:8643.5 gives 2.0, 14.1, 13.7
